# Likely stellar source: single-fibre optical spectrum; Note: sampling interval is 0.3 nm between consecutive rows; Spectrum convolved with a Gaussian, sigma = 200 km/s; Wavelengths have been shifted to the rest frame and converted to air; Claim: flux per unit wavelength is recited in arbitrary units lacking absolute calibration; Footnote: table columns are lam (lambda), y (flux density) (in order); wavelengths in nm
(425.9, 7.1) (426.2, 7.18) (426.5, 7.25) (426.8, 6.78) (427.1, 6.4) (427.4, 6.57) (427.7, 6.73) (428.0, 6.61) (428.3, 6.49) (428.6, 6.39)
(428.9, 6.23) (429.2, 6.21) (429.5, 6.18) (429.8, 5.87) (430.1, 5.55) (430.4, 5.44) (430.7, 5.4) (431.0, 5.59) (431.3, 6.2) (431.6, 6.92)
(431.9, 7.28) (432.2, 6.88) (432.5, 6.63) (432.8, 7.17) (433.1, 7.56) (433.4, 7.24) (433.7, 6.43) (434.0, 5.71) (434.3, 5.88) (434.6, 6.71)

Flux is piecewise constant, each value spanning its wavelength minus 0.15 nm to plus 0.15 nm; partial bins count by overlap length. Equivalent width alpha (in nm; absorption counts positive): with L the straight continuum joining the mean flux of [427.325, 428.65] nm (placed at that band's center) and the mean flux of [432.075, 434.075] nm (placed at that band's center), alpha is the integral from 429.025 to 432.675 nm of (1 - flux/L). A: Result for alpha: 0.293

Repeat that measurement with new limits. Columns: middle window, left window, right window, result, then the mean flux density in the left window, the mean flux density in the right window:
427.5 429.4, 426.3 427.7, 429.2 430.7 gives -0.05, 6.76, 5.77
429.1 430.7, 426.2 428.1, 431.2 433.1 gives 0.25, 6.76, 6.92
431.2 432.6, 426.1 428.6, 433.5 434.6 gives -0.10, 6.72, 6.16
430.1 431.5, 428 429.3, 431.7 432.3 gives 0.23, 6.37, 7.08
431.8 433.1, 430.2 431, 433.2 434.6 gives -0.23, 5.46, 6.4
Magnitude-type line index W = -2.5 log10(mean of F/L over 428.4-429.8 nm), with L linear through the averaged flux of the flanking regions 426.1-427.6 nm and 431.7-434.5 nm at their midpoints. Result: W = 0.10 mag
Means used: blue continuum 6.82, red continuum 6.76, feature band 6.22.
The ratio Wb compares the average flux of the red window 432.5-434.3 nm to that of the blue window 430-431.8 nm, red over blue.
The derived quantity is 1.14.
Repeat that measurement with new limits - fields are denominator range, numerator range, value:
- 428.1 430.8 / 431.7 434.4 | 1.13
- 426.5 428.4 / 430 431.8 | 0.89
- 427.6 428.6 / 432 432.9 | 1.05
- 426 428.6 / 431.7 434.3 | 1.01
